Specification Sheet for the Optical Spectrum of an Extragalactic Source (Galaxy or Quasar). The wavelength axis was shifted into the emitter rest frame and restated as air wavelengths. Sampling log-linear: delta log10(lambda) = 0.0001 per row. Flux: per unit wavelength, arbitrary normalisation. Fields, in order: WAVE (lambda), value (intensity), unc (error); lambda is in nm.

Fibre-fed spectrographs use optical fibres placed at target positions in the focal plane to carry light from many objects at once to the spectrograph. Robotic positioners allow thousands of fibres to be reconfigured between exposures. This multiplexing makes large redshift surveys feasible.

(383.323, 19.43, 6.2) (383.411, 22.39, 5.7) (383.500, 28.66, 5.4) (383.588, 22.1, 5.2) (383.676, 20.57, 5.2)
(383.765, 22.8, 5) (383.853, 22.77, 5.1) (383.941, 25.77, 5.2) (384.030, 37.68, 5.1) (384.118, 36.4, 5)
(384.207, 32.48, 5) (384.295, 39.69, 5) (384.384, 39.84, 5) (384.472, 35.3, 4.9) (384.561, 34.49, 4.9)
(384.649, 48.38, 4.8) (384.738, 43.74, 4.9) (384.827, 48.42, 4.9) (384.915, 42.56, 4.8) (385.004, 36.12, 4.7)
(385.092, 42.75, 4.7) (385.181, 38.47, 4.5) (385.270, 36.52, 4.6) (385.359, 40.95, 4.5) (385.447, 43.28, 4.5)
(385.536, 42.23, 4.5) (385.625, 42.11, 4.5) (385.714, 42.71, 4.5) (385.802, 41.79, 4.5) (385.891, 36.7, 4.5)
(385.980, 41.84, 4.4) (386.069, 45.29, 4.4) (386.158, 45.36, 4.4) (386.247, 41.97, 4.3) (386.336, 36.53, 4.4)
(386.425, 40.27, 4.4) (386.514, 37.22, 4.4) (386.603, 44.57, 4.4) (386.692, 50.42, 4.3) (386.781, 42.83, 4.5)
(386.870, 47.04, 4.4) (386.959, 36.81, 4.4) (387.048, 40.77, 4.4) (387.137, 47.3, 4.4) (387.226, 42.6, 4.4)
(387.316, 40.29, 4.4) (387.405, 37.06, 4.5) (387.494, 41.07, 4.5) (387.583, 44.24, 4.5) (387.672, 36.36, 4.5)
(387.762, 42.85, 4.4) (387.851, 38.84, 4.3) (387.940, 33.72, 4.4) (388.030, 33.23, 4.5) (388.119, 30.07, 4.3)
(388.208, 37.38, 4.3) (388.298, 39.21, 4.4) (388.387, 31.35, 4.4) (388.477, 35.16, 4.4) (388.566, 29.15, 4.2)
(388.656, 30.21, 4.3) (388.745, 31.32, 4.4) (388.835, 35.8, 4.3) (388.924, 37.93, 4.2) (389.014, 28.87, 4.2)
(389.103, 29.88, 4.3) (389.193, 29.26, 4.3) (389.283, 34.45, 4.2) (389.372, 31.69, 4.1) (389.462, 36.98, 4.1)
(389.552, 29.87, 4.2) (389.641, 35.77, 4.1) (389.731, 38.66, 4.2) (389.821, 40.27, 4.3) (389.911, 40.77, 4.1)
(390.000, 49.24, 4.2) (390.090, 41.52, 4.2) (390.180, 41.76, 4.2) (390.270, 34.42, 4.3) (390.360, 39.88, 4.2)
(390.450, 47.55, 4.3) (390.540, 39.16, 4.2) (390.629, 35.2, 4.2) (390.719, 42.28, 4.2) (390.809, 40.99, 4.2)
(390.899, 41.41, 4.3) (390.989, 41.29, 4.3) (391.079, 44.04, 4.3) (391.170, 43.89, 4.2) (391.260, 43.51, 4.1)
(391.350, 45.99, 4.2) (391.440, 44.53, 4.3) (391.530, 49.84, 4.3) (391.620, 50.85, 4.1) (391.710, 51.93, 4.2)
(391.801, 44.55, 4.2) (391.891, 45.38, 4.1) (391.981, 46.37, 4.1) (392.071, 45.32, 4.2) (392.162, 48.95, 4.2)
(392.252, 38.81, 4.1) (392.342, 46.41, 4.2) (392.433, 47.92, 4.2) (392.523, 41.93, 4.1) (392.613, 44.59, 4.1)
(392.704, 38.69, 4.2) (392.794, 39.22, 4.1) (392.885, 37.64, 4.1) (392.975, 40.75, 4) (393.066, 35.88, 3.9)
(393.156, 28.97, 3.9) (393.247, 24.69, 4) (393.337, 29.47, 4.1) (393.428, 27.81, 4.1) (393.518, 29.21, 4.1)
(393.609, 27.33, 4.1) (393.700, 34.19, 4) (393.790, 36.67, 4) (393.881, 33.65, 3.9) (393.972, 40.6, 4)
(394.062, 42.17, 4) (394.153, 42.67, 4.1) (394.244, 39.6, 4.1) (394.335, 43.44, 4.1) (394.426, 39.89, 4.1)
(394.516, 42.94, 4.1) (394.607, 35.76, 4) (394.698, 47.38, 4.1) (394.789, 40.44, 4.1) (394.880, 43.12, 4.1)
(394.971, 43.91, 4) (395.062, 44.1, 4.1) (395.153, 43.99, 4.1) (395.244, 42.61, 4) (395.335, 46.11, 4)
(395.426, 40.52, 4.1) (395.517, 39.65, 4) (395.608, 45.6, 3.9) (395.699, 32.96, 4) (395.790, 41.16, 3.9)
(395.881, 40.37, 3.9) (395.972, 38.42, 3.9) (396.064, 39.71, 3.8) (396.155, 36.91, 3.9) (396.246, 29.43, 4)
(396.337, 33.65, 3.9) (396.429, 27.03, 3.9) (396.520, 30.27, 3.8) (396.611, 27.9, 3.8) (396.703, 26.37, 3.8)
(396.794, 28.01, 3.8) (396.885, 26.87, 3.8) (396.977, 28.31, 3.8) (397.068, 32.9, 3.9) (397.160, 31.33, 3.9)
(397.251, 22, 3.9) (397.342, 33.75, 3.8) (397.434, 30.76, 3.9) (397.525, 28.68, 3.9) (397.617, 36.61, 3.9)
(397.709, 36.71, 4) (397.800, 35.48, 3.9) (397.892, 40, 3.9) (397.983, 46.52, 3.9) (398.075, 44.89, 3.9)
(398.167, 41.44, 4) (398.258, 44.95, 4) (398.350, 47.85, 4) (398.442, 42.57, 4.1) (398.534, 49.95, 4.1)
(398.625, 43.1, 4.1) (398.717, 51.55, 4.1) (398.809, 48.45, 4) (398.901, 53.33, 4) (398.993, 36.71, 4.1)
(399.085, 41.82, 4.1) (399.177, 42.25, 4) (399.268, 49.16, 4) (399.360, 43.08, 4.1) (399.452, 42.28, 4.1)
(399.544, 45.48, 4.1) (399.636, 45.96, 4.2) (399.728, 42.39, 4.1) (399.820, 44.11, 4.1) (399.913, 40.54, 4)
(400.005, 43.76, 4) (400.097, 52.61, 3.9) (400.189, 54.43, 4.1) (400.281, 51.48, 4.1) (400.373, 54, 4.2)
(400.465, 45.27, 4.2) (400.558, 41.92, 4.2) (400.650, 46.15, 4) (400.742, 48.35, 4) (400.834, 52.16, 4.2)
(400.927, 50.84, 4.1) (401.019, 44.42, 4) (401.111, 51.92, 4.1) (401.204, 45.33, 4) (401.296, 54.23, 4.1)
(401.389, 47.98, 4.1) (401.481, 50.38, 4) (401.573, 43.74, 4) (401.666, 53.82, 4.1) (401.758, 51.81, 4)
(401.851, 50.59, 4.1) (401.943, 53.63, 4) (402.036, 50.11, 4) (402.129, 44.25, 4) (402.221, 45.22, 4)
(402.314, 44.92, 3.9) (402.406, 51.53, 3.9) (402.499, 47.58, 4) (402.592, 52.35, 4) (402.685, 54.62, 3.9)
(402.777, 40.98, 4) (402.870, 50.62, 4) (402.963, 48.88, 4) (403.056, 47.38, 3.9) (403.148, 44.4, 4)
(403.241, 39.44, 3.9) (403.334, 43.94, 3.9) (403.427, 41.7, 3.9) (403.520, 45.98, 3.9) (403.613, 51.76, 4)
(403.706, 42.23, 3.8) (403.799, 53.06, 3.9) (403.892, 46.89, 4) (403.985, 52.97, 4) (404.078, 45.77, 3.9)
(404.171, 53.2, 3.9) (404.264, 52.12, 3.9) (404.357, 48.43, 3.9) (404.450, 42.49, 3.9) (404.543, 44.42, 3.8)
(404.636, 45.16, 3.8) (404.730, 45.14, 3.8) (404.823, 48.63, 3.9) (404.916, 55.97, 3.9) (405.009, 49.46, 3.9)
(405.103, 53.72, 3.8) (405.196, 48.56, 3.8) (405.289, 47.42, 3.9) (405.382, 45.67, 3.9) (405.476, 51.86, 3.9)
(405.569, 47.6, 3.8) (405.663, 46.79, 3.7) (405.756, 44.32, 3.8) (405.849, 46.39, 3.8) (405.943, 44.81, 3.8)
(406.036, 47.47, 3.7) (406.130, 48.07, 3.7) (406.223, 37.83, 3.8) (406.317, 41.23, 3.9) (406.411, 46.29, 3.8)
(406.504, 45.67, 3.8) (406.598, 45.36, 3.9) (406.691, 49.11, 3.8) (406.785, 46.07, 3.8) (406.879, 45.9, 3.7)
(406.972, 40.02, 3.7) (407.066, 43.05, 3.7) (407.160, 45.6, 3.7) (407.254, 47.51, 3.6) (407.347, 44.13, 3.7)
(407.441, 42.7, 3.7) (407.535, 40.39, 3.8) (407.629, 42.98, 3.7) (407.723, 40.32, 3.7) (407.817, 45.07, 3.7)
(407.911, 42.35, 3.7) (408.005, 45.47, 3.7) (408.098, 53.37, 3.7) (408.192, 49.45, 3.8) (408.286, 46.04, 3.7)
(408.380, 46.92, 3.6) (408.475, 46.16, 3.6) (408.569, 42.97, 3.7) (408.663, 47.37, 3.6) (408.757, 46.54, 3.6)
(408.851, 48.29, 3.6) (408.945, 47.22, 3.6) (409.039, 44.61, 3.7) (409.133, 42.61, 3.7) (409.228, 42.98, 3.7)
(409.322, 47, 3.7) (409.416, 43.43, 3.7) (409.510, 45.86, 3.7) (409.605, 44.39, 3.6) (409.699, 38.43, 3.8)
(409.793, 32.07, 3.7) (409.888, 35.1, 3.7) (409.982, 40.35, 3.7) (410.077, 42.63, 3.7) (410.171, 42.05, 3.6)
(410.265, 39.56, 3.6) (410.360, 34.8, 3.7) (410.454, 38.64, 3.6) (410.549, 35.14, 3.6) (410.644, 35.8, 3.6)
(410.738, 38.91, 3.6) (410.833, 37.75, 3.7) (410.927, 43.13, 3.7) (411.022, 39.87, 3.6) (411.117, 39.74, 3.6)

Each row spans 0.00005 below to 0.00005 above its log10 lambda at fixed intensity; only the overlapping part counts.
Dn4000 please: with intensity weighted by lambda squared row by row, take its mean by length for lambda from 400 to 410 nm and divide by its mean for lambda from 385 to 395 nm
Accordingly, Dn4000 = 1.3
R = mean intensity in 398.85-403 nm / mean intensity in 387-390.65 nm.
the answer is 1.29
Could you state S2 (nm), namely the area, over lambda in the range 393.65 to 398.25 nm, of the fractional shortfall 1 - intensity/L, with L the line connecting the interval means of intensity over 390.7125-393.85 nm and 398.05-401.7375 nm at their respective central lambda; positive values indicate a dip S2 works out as 0.67 nm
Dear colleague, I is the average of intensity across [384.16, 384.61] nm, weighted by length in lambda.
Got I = 36.5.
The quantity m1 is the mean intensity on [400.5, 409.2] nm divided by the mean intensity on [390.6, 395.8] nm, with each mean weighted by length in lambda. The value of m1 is 1.15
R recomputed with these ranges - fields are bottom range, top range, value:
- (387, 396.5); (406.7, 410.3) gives 1.13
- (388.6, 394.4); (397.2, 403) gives 1.17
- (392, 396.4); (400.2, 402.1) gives 1.27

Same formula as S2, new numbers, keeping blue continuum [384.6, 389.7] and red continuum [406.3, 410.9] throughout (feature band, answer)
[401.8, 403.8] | -0.26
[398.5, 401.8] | -0.47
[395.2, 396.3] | 0.03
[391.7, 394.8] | 0.05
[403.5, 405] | -0.22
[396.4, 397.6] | 0.35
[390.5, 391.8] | -0.14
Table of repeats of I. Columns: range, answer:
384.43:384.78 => 40.5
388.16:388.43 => 36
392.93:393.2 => 35.3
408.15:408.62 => 46.2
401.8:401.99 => 52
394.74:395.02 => 42.5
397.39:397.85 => 33.7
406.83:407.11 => 43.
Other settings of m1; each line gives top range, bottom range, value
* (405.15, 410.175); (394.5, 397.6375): 1.24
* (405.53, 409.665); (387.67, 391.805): 1.17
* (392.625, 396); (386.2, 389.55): 1.03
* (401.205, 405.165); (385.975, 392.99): 1.20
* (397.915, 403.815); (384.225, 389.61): 1.22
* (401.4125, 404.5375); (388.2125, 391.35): 1.28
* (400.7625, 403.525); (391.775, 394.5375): 1.24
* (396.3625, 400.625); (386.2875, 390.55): 1.06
